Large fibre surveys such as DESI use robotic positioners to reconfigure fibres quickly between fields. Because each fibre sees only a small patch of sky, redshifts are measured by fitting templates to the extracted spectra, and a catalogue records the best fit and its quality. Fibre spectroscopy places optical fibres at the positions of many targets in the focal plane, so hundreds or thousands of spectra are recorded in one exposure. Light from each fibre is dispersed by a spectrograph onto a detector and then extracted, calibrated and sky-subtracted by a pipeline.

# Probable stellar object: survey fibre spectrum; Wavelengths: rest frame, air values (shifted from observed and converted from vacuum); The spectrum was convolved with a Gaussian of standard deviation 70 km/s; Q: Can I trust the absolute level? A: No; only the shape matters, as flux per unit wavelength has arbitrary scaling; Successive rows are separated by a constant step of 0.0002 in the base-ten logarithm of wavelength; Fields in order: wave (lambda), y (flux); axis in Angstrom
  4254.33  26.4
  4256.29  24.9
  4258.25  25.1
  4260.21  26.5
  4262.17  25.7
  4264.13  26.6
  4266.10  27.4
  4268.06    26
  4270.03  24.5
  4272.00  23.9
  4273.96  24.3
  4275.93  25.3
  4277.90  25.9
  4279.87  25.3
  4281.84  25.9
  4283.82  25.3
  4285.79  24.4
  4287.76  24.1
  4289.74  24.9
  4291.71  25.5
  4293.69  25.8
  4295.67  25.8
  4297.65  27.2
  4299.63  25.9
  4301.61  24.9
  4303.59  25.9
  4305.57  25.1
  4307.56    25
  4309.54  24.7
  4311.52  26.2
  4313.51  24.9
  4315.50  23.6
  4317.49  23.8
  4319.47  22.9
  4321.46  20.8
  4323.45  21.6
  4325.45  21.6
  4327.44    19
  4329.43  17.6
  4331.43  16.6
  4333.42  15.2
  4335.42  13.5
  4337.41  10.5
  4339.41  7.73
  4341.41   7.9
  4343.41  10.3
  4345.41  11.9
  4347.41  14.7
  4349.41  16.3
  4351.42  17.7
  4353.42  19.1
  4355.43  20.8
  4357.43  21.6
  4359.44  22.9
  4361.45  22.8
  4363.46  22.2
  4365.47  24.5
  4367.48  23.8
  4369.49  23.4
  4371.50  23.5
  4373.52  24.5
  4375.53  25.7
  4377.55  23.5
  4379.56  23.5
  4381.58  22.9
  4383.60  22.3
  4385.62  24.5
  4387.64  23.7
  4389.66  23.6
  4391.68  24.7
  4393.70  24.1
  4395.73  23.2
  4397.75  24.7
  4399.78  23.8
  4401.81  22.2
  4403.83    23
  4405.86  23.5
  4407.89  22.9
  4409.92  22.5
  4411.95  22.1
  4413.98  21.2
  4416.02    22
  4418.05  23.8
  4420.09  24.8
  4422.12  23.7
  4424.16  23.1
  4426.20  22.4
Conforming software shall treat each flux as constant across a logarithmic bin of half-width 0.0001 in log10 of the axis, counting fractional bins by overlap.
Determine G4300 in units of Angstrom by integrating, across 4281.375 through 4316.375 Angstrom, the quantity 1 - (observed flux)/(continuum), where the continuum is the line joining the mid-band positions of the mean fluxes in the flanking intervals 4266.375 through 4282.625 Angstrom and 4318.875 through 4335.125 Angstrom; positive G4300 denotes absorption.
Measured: -4.7 Angstrom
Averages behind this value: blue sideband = 25.2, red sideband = 19.1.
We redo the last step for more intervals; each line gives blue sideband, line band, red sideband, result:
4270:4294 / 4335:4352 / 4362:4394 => 8.5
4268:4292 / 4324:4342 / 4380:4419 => 7.1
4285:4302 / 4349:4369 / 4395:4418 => 2.1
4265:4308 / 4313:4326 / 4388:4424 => 1.1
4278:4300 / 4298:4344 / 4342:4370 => 5.7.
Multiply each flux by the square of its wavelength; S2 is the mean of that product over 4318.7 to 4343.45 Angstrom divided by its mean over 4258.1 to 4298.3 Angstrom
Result 0.6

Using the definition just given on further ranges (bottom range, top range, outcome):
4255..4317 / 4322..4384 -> 0.77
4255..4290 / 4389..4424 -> 0.98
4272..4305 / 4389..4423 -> 0.97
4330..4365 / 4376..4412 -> 1.48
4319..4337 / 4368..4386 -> 1.32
